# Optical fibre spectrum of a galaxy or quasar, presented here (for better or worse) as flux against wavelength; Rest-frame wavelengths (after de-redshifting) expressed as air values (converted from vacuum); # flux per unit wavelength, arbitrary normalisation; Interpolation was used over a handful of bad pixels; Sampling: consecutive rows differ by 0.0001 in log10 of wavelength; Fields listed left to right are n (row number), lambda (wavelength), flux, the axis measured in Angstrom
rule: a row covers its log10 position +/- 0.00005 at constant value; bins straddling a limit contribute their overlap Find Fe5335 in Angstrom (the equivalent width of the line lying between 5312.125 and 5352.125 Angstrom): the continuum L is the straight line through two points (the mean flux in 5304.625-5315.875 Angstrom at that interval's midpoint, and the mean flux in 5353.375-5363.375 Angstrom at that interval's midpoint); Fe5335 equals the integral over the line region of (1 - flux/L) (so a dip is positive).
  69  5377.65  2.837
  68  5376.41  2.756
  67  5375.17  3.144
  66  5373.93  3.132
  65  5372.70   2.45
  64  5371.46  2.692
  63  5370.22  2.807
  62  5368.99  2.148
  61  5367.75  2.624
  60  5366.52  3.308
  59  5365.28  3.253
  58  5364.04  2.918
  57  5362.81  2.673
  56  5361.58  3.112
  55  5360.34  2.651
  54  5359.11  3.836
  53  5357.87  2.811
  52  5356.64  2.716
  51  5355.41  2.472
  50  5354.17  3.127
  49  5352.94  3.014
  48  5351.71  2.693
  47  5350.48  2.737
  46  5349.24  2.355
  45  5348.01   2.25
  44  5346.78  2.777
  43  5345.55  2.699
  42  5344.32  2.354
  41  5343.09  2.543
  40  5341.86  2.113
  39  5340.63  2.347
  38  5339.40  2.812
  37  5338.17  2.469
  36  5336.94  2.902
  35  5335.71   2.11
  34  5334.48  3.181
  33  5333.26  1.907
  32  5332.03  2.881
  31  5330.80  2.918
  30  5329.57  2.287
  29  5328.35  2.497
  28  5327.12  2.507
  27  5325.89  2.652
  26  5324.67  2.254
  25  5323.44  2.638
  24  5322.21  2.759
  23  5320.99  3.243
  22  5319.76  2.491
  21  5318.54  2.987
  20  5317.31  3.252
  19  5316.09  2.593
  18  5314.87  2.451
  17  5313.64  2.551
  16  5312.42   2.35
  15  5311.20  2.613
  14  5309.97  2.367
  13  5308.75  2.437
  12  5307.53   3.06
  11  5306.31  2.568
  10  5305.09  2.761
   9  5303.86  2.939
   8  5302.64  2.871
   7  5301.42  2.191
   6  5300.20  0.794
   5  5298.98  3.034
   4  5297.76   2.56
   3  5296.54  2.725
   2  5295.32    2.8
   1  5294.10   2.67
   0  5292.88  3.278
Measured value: 2.0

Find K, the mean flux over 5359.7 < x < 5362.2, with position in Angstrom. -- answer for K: 2.89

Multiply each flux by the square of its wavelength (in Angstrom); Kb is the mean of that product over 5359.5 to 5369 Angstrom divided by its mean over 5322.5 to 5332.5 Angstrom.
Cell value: 1.14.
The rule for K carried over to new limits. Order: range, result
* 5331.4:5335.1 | 2.66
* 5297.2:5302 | 2.14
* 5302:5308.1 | 2.83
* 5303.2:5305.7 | 2.84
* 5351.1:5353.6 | 2.86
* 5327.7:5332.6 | 2.64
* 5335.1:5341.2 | 2.53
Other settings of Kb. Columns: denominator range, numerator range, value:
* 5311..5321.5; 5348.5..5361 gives 1.06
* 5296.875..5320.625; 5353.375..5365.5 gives 1.16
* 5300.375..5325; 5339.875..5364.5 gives 1.04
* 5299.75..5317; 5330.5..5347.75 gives 1.04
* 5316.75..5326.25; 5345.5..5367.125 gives 1.04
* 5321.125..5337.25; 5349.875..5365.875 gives 1.14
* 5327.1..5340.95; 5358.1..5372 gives 1.14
